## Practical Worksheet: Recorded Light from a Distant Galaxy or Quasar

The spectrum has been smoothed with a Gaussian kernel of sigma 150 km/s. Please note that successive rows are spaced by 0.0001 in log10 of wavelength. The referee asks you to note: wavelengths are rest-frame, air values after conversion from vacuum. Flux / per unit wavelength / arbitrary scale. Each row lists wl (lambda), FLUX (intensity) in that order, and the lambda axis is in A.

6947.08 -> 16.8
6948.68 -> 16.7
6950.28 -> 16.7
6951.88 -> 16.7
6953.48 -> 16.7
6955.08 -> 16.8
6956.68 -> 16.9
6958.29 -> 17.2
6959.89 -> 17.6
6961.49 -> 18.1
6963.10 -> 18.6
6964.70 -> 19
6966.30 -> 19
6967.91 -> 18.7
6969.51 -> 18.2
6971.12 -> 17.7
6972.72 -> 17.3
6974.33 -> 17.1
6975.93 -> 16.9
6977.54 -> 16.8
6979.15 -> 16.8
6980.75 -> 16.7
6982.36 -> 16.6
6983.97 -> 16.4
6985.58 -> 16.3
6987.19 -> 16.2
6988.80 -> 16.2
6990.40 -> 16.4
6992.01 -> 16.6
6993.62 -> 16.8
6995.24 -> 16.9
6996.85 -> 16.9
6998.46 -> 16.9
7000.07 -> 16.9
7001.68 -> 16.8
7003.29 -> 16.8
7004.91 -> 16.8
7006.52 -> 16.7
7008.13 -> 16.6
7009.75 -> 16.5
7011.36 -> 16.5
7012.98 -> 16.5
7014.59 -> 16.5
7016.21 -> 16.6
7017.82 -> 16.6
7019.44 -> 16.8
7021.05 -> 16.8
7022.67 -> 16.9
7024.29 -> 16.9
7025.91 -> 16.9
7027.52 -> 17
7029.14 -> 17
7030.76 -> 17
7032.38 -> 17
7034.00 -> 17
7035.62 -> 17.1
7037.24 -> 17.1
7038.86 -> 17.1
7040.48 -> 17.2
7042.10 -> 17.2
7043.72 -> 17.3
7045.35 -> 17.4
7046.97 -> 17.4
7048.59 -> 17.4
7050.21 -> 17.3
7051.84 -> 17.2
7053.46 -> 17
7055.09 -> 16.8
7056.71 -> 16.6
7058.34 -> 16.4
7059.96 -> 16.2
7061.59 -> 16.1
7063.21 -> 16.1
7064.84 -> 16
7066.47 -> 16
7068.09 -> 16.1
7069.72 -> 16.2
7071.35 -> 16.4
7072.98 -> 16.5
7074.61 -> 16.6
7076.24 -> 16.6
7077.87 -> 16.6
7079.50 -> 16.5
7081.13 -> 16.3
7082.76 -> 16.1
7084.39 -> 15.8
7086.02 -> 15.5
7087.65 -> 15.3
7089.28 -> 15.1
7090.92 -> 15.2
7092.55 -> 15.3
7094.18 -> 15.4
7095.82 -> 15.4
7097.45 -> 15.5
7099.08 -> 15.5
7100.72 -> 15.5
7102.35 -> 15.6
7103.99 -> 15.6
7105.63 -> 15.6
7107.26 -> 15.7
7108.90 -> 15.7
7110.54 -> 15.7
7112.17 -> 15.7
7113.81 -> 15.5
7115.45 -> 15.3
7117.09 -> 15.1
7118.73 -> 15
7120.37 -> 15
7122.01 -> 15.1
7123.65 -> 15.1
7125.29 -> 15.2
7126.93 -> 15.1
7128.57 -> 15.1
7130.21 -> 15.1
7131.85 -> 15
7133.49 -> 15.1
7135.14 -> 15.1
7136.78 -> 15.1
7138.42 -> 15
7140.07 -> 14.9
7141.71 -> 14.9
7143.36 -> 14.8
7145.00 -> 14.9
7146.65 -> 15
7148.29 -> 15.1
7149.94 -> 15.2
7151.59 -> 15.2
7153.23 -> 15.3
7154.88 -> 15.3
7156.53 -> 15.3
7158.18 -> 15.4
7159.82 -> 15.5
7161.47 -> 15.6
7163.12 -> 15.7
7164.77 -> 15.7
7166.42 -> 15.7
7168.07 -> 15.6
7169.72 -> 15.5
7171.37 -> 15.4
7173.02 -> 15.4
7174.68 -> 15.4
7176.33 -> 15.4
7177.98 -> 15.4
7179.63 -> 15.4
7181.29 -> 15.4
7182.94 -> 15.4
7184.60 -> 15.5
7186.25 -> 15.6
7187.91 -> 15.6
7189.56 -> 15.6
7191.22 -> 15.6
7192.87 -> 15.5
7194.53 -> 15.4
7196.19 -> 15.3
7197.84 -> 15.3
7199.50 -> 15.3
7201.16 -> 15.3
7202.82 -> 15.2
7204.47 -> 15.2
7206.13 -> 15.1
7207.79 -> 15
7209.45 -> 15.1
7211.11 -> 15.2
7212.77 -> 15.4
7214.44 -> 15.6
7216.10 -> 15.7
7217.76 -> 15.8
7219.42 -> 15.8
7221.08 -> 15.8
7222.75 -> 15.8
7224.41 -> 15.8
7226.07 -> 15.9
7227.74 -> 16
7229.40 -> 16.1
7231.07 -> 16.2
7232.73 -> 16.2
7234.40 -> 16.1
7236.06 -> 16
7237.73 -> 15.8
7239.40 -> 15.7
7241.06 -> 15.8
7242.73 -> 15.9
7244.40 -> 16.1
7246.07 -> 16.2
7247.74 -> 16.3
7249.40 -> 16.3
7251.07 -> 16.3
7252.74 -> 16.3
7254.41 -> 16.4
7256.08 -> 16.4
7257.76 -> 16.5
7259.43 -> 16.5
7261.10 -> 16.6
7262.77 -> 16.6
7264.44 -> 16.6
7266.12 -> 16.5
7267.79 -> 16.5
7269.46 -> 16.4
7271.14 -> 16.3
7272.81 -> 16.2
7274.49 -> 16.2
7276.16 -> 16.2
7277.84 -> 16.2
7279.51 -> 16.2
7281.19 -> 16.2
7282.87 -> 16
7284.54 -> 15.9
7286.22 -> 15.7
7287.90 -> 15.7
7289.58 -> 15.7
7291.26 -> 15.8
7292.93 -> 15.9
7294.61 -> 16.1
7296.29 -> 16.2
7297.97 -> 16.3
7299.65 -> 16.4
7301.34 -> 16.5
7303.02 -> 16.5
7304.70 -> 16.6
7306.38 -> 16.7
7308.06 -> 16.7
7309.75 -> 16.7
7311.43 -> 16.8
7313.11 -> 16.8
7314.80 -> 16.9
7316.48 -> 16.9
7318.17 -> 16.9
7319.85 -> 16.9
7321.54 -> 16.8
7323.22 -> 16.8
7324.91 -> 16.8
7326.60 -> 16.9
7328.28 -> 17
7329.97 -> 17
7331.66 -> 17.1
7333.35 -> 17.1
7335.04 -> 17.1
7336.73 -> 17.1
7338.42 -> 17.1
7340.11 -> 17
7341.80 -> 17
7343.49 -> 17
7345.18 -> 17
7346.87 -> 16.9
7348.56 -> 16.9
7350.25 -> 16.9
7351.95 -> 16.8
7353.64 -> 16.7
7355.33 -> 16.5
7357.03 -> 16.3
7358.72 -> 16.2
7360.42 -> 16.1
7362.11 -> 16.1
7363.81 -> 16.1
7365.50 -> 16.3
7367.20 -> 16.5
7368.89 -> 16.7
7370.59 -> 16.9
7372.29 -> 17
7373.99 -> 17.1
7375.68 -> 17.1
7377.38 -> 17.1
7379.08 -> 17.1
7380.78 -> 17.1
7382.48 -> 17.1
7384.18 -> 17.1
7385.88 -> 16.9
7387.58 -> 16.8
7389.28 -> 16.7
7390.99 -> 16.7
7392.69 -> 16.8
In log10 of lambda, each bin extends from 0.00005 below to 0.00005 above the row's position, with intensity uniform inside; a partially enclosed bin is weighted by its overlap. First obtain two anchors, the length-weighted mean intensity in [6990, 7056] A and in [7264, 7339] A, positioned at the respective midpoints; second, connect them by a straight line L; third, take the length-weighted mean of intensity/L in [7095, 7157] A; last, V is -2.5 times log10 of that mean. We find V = 0.10 mag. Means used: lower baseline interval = 16.9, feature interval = 15.2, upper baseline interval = 16.5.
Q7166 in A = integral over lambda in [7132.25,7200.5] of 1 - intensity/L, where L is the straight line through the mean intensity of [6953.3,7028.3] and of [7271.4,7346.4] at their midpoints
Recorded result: 5.8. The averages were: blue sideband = 17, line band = 15.3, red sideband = 16.6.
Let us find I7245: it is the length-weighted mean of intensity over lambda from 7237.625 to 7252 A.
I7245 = 16.1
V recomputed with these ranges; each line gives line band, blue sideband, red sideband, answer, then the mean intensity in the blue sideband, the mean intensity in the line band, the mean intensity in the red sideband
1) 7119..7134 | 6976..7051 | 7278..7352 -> 0.113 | 16.8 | 15.1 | 16.6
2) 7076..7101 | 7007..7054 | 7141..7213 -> 0.041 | 17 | 15.7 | 15.3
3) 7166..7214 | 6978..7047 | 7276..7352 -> 0.088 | 16.8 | 15.4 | 16.6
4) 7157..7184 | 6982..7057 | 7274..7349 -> 0.082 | 16.8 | 15.5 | 16.6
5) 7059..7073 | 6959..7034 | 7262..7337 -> 0.048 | 17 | 16.2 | 16.5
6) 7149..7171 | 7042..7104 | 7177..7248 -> 0.027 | 16.2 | 15.5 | 15.6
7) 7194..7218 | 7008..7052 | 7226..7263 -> 0.069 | 17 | 15.3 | 16.2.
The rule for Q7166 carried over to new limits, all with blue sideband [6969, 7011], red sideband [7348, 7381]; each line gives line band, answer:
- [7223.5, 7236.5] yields 0.5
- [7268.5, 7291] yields 0.8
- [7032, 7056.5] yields -0.6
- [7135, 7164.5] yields 2.7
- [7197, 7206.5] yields 0.8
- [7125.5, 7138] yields 1.2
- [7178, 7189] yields 0.8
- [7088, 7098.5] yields 0.9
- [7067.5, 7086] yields 0.5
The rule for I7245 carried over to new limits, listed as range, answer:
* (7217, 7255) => 16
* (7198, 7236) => 15.6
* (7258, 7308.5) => 16.3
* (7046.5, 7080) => 16.6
